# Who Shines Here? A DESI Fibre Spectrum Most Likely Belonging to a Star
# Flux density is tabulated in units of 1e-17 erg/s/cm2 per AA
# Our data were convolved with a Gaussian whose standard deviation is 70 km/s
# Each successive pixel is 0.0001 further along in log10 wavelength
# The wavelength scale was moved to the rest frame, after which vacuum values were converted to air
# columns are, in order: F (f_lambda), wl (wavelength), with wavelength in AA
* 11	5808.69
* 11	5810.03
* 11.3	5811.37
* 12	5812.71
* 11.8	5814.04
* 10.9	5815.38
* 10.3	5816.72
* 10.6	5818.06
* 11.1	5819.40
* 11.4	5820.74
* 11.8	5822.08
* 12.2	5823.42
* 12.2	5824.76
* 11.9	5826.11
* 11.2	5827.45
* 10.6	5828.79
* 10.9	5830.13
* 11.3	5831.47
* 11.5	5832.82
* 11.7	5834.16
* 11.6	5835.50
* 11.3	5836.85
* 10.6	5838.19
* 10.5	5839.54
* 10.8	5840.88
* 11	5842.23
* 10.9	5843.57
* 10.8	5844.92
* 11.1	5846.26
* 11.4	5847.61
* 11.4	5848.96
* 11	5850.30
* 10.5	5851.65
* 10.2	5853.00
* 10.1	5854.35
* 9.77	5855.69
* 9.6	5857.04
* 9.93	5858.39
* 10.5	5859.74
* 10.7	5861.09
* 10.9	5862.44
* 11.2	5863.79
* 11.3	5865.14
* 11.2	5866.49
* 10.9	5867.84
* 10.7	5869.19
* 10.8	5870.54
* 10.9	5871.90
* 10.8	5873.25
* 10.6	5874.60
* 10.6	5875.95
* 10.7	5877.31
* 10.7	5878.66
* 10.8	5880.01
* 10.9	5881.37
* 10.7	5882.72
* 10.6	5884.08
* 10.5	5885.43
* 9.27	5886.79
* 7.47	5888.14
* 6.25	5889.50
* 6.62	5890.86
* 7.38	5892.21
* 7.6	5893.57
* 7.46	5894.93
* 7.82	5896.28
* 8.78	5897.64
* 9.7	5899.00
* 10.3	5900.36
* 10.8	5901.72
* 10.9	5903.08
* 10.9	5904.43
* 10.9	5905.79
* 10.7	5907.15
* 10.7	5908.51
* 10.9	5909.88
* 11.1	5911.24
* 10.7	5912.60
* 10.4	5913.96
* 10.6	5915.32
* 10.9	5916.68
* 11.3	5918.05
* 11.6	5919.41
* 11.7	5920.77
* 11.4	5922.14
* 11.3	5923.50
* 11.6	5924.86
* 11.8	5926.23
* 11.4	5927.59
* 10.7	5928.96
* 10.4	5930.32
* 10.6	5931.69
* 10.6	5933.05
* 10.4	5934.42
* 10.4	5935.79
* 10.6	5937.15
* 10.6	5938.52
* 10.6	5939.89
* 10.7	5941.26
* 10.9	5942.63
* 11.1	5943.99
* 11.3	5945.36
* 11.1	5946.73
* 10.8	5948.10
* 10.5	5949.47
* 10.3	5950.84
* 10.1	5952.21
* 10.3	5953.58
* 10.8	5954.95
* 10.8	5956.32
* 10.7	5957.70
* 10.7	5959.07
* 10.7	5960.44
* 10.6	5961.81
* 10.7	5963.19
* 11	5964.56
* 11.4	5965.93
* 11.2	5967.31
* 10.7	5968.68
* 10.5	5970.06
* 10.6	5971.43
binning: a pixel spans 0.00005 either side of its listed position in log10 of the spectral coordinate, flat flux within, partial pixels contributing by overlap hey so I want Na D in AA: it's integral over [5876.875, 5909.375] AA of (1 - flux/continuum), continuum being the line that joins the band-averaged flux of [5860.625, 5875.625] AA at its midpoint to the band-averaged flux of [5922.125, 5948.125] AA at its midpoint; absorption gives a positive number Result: 4.1 AA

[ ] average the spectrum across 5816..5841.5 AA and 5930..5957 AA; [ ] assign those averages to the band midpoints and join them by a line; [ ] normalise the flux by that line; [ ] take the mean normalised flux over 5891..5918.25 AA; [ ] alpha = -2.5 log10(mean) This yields 0.10 mag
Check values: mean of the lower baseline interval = 11.2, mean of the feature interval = 9.9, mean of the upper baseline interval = 10.6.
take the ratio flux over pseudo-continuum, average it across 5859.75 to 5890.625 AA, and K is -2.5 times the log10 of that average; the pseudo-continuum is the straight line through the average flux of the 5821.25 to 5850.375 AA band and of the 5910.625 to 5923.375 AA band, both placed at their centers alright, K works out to 0.086 mag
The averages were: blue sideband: 11.3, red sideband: 11.1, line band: 10.3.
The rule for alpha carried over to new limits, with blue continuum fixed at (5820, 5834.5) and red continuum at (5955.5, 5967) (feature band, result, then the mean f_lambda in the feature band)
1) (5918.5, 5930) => -0.04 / 11.4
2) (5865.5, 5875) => 0.04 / 10.9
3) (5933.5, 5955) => 0.03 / 10.7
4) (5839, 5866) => 0.07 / 10.7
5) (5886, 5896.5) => 0.43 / 7.5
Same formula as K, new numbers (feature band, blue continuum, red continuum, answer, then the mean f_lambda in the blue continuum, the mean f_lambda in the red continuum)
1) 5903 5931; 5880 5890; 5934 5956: -0.094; 9.53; 10.7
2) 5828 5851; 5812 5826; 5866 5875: 0.012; 11.4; 10.8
